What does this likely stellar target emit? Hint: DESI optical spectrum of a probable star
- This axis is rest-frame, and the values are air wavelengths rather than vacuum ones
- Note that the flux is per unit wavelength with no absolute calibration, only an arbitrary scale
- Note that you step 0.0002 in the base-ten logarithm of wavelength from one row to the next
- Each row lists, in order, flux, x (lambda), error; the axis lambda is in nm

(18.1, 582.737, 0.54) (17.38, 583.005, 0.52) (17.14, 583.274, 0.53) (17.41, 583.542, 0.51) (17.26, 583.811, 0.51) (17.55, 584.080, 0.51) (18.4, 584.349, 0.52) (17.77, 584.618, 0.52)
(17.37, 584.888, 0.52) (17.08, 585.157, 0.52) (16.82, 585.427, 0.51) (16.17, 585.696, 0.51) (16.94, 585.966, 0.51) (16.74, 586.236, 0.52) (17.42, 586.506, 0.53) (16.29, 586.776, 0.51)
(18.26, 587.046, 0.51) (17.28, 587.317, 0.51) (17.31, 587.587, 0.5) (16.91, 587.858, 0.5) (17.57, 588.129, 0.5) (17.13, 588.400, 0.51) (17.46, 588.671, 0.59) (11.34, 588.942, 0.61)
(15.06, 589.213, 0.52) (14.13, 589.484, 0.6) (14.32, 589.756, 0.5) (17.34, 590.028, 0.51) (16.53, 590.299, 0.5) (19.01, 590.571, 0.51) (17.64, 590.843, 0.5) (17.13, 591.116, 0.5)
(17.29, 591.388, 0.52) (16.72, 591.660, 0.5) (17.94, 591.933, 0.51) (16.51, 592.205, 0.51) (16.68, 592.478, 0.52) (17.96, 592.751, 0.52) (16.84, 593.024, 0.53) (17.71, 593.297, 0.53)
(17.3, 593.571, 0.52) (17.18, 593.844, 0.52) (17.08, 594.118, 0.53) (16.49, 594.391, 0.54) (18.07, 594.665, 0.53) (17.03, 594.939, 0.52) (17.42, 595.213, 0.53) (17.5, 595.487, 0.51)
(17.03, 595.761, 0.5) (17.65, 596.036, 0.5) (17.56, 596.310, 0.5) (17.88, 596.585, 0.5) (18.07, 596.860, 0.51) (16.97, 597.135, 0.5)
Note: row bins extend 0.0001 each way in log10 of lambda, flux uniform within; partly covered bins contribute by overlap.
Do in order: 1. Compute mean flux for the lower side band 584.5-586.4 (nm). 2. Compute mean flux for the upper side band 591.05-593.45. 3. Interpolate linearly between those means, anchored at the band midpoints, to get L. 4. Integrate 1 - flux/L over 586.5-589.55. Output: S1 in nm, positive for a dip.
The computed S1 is 0.127 nm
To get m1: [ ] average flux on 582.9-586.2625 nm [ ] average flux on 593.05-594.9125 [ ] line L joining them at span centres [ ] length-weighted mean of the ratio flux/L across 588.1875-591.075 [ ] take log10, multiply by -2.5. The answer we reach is 0.08 mag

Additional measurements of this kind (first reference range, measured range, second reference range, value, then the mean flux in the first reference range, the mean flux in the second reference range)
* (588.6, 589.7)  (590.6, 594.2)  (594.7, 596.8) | -0.09 mag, 14.3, 17.5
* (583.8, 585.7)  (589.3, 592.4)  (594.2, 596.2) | 0.04 mag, 17.4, 17.3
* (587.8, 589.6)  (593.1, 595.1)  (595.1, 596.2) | -0.02 mag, 15.6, 17.4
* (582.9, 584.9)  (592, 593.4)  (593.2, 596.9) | 0.02 mag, 17.5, 17.4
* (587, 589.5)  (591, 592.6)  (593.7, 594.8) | -0.01 mag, 16.3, 17.2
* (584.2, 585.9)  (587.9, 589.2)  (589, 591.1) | 0.04 mag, 17.3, 16.2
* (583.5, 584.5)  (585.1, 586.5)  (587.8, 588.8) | 0.05 mag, 17.7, 17.3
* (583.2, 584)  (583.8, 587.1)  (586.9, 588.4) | 0.01 mag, 17.3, 17.4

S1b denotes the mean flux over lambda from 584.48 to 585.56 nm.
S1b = 17.3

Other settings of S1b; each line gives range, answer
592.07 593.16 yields 17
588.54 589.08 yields 14.4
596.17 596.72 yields 17.7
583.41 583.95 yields 17.3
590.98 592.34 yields 17.1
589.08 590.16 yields 15.2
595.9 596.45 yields 17.6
